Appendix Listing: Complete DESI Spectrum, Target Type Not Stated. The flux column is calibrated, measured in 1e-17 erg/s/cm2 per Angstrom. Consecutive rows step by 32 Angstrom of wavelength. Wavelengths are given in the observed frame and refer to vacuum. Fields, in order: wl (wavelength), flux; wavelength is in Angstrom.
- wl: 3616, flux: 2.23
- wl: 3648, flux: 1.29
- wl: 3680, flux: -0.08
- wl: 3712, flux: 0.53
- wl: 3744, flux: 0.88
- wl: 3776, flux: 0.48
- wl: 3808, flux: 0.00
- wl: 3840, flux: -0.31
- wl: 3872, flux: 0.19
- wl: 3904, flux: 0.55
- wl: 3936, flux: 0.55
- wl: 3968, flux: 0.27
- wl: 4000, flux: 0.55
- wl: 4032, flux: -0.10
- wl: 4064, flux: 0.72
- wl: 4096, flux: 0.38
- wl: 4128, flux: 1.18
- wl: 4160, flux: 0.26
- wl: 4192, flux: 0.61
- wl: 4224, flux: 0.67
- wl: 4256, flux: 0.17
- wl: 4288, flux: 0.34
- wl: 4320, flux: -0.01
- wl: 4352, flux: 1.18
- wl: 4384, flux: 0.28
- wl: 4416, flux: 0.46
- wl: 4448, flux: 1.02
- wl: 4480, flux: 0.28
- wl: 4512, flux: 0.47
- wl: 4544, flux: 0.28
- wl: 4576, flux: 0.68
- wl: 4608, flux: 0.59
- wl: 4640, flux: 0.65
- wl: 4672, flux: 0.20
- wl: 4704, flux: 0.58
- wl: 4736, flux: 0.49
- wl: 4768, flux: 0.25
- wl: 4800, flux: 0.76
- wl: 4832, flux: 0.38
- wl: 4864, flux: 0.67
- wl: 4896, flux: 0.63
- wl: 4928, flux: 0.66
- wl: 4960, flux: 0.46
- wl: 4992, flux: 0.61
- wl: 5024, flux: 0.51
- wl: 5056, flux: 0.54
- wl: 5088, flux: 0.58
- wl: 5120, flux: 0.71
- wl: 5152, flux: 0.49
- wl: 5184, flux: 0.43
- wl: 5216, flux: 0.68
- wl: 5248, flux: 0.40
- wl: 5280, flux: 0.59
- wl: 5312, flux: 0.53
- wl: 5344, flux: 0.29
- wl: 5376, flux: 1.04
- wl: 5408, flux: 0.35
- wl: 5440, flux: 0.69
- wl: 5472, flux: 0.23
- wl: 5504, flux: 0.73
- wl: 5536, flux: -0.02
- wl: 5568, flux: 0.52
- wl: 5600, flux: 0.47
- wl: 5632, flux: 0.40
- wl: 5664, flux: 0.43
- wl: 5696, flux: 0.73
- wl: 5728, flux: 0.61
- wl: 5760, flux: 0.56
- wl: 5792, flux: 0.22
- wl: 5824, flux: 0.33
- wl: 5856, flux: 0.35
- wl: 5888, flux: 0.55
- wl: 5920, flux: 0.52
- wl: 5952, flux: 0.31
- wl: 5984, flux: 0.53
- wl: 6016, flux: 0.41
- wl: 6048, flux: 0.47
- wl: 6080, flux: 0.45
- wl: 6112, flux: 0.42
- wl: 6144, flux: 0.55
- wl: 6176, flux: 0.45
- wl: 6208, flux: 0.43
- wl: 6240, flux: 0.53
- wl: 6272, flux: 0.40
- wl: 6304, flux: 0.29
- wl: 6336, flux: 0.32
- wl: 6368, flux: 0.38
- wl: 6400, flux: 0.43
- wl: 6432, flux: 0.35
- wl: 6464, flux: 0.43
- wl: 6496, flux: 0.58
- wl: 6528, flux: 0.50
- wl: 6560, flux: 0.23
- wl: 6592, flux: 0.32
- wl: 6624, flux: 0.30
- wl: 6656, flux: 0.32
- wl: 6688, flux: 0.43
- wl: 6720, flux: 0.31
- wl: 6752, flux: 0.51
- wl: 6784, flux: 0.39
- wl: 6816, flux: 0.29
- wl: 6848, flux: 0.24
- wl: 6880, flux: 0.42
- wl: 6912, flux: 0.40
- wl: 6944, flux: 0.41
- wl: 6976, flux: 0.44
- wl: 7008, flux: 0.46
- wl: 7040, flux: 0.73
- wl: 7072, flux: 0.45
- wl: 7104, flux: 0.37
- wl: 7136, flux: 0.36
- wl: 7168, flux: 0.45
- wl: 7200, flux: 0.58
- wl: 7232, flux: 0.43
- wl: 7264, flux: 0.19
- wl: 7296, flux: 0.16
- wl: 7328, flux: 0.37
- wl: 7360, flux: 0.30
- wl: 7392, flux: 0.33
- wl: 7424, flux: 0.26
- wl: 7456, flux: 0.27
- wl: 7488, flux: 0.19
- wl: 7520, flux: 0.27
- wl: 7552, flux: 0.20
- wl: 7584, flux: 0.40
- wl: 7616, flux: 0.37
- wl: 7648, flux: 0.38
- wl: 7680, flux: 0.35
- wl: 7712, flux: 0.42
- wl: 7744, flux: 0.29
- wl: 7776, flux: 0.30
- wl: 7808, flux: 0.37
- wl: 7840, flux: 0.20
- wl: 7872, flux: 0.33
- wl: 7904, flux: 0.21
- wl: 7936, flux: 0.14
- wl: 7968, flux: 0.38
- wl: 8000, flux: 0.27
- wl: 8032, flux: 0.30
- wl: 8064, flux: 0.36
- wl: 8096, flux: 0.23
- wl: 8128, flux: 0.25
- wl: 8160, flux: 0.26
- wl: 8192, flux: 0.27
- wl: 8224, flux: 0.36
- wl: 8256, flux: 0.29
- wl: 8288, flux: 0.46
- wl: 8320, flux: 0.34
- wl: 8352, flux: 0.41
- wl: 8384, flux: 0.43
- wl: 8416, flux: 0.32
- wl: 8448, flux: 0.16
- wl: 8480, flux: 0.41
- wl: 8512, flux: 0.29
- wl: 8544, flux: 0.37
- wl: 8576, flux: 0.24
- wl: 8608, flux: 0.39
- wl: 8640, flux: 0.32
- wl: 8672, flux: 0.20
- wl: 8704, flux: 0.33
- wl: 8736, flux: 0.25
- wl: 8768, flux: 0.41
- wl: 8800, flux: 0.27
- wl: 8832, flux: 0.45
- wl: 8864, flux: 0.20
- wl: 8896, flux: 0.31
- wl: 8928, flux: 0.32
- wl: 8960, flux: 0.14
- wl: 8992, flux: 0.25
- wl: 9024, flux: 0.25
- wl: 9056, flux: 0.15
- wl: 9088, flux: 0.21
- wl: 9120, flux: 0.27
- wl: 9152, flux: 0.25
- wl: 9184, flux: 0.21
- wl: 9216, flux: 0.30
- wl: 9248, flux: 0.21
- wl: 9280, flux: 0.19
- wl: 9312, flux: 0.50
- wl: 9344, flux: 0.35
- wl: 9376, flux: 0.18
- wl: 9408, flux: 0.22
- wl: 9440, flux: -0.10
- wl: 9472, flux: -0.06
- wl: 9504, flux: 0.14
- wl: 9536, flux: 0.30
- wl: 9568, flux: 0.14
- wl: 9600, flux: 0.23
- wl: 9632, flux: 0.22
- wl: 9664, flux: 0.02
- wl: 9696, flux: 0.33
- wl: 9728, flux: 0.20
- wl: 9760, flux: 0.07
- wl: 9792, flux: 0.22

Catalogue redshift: 0.07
